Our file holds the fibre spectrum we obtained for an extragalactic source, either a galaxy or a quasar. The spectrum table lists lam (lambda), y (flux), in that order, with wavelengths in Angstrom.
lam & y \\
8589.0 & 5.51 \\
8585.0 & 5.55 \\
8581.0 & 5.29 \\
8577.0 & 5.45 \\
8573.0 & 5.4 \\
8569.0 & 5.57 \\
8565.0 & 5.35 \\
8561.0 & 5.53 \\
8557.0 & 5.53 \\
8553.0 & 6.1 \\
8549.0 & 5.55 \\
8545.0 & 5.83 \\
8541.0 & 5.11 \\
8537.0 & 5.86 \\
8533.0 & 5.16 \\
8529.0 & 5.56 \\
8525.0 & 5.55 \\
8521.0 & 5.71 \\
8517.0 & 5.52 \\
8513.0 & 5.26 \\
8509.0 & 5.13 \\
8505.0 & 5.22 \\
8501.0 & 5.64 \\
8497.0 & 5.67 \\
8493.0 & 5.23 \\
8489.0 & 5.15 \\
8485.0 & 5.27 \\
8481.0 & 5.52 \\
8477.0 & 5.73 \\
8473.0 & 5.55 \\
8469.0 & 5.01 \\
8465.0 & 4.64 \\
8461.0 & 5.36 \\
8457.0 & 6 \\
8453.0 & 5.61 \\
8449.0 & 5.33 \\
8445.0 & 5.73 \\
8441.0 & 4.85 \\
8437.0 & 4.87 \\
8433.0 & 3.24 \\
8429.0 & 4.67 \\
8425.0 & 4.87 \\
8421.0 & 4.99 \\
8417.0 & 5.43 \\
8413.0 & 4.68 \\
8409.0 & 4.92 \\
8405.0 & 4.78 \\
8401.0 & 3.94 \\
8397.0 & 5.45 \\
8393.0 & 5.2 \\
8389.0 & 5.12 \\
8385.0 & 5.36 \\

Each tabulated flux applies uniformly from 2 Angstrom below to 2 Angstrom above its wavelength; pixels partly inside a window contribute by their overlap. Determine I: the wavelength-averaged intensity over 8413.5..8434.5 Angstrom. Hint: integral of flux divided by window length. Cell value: 4.68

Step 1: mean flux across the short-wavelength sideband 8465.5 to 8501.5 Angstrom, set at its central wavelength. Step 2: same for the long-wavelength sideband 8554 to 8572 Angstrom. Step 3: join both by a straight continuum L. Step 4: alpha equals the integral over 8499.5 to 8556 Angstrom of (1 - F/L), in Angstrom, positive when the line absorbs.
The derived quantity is -0.6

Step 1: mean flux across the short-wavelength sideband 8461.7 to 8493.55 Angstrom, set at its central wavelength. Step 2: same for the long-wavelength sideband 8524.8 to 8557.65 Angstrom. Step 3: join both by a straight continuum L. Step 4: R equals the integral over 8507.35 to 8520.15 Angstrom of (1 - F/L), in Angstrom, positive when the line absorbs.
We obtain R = 0.25 Angstrom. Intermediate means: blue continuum 5.27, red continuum 5.59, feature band 5.34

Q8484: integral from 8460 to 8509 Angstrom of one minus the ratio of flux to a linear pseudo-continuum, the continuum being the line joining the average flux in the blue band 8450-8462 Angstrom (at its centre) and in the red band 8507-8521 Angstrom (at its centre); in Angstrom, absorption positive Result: 1.6 Angstrom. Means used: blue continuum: 5.65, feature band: 5.32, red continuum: 5.36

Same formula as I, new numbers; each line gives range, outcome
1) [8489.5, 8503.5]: 5.46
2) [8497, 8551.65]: 5.48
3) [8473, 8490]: 5.45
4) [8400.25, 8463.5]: 4.97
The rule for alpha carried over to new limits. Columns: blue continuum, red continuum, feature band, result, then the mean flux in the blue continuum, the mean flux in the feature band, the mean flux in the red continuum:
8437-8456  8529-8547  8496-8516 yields 0.3 Angstrom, 5.36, 5.38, 5.5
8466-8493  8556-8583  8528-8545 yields -0.2 Angstrom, 5.33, 5.46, 5.44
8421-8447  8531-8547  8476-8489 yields -0.9 Angstrom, 4.73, 5.43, 5.49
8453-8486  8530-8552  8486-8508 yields 0.3 Angstrom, 5.4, 5.37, 5.53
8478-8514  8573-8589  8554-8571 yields -0.4 Angstrom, 5.36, 5.53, 5.44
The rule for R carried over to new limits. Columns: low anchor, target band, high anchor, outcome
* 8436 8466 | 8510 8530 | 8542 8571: 0.1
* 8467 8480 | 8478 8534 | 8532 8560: 1.0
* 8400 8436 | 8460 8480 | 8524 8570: -1.0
